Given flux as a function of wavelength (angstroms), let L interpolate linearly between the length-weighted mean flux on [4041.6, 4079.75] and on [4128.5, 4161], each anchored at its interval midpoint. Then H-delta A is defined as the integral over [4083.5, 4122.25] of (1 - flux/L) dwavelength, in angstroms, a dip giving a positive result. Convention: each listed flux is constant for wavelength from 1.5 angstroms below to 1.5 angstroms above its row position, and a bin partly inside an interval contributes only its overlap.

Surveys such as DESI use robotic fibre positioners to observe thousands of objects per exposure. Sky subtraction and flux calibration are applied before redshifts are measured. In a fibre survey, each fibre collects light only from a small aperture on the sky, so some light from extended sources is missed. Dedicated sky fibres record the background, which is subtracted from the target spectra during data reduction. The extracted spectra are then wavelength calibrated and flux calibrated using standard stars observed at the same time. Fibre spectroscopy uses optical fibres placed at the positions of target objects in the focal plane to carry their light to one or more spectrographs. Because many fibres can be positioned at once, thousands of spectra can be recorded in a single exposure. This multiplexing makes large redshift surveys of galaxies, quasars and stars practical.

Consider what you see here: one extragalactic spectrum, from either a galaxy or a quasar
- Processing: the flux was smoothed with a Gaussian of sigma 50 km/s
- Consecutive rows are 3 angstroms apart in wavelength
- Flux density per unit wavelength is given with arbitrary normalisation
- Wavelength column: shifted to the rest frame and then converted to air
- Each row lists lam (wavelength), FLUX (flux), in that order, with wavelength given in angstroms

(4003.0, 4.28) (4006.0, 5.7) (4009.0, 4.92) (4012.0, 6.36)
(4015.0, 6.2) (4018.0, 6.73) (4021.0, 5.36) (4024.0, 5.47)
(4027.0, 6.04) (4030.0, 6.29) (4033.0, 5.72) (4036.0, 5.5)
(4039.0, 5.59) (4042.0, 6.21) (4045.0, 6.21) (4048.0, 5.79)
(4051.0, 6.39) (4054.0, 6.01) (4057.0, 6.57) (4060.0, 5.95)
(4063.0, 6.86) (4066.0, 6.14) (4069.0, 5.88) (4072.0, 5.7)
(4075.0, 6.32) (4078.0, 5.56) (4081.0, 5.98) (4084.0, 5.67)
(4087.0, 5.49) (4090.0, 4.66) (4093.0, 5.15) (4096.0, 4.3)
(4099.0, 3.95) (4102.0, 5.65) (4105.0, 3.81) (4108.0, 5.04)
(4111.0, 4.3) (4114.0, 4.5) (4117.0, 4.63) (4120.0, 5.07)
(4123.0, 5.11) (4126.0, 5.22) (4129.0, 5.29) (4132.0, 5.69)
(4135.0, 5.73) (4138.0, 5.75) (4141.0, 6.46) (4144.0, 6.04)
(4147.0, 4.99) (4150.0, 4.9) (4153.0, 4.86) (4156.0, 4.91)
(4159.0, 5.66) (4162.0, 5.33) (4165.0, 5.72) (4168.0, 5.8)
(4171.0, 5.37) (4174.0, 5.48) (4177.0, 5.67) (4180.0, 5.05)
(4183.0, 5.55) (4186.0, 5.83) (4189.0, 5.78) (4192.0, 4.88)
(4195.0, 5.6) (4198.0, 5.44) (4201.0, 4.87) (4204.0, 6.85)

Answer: 6.9 angstroms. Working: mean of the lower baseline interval 6.12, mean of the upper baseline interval 5.48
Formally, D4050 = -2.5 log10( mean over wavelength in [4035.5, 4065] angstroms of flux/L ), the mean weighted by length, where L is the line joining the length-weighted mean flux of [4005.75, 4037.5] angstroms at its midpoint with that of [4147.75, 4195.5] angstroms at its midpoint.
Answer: -0.07 mag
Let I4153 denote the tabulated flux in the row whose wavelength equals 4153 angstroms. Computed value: 4.86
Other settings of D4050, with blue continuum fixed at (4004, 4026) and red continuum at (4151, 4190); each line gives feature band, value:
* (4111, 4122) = 0.19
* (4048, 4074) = -0.09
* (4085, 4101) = 0.18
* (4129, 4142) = -0.06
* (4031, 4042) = 0.00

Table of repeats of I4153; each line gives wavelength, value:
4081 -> 5.98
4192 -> 4.88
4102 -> 5.65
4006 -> 5.7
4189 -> 5.78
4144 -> 6.04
